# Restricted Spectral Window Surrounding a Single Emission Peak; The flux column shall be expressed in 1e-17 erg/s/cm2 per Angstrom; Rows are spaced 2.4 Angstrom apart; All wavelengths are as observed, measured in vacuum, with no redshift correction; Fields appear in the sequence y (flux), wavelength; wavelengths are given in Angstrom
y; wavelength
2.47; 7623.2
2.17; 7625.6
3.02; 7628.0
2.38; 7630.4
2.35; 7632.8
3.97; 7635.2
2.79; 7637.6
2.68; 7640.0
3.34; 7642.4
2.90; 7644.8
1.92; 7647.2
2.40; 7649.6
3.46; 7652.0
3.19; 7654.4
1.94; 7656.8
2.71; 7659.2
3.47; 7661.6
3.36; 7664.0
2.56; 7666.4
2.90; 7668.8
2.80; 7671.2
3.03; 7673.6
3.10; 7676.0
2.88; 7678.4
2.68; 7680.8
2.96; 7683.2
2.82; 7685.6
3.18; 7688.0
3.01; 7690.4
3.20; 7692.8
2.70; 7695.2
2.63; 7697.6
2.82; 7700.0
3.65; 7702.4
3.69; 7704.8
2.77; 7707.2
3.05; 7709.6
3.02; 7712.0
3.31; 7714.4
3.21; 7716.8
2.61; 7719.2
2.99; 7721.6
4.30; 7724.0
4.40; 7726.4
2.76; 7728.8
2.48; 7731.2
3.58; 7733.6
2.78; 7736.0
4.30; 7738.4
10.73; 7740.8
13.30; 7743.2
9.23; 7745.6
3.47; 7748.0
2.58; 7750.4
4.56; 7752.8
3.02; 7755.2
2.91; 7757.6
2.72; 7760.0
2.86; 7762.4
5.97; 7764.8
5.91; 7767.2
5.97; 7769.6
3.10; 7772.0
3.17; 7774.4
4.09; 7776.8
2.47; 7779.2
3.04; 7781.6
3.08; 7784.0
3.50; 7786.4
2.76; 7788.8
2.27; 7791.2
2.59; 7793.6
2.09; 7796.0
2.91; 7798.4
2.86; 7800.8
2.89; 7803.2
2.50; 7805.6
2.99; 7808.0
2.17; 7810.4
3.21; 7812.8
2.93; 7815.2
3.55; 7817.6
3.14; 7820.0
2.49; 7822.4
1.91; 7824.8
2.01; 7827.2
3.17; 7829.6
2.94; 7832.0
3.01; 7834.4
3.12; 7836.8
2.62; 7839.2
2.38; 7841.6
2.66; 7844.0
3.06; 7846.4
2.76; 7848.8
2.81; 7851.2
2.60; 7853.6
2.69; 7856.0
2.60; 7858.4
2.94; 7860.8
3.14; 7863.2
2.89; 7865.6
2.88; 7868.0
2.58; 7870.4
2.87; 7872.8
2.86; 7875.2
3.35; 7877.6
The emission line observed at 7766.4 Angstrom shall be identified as [N II] 6583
